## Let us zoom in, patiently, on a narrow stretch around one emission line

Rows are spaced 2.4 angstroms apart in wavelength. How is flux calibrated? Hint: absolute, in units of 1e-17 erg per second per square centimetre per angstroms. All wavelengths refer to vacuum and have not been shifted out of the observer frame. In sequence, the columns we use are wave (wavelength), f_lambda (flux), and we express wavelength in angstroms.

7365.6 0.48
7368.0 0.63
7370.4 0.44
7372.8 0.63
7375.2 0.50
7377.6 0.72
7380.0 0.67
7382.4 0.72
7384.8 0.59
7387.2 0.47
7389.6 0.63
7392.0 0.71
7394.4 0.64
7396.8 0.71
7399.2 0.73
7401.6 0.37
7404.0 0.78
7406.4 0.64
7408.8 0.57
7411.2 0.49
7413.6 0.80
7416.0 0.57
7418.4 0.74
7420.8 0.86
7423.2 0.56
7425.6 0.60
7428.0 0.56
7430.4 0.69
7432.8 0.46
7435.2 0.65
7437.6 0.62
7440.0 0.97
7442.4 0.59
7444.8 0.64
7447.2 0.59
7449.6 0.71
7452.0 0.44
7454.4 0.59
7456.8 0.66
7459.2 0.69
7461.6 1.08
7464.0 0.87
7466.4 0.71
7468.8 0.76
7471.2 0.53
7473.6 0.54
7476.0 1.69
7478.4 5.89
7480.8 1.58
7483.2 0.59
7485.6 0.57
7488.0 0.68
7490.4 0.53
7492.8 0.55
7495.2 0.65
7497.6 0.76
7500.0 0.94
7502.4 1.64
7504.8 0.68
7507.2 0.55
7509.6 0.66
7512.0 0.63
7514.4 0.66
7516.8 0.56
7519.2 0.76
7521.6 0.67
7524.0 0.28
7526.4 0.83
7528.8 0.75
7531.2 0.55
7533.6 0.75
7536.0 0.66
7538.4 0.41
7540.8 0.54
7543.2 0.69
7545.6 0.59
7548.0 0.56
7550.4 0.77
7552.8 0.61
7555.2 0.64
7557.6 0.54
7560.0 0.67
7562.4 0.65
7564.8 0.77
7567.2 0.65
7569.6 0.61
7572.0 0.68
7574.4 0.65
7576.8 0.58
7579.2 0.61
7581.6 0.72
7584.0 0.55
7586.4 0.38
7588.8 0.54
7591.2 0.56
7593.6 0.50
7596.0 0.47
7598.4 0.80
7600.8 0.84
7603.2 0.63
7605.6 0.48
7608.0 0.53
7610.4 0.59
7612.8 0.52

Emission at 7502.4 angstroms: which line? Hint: [N II]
